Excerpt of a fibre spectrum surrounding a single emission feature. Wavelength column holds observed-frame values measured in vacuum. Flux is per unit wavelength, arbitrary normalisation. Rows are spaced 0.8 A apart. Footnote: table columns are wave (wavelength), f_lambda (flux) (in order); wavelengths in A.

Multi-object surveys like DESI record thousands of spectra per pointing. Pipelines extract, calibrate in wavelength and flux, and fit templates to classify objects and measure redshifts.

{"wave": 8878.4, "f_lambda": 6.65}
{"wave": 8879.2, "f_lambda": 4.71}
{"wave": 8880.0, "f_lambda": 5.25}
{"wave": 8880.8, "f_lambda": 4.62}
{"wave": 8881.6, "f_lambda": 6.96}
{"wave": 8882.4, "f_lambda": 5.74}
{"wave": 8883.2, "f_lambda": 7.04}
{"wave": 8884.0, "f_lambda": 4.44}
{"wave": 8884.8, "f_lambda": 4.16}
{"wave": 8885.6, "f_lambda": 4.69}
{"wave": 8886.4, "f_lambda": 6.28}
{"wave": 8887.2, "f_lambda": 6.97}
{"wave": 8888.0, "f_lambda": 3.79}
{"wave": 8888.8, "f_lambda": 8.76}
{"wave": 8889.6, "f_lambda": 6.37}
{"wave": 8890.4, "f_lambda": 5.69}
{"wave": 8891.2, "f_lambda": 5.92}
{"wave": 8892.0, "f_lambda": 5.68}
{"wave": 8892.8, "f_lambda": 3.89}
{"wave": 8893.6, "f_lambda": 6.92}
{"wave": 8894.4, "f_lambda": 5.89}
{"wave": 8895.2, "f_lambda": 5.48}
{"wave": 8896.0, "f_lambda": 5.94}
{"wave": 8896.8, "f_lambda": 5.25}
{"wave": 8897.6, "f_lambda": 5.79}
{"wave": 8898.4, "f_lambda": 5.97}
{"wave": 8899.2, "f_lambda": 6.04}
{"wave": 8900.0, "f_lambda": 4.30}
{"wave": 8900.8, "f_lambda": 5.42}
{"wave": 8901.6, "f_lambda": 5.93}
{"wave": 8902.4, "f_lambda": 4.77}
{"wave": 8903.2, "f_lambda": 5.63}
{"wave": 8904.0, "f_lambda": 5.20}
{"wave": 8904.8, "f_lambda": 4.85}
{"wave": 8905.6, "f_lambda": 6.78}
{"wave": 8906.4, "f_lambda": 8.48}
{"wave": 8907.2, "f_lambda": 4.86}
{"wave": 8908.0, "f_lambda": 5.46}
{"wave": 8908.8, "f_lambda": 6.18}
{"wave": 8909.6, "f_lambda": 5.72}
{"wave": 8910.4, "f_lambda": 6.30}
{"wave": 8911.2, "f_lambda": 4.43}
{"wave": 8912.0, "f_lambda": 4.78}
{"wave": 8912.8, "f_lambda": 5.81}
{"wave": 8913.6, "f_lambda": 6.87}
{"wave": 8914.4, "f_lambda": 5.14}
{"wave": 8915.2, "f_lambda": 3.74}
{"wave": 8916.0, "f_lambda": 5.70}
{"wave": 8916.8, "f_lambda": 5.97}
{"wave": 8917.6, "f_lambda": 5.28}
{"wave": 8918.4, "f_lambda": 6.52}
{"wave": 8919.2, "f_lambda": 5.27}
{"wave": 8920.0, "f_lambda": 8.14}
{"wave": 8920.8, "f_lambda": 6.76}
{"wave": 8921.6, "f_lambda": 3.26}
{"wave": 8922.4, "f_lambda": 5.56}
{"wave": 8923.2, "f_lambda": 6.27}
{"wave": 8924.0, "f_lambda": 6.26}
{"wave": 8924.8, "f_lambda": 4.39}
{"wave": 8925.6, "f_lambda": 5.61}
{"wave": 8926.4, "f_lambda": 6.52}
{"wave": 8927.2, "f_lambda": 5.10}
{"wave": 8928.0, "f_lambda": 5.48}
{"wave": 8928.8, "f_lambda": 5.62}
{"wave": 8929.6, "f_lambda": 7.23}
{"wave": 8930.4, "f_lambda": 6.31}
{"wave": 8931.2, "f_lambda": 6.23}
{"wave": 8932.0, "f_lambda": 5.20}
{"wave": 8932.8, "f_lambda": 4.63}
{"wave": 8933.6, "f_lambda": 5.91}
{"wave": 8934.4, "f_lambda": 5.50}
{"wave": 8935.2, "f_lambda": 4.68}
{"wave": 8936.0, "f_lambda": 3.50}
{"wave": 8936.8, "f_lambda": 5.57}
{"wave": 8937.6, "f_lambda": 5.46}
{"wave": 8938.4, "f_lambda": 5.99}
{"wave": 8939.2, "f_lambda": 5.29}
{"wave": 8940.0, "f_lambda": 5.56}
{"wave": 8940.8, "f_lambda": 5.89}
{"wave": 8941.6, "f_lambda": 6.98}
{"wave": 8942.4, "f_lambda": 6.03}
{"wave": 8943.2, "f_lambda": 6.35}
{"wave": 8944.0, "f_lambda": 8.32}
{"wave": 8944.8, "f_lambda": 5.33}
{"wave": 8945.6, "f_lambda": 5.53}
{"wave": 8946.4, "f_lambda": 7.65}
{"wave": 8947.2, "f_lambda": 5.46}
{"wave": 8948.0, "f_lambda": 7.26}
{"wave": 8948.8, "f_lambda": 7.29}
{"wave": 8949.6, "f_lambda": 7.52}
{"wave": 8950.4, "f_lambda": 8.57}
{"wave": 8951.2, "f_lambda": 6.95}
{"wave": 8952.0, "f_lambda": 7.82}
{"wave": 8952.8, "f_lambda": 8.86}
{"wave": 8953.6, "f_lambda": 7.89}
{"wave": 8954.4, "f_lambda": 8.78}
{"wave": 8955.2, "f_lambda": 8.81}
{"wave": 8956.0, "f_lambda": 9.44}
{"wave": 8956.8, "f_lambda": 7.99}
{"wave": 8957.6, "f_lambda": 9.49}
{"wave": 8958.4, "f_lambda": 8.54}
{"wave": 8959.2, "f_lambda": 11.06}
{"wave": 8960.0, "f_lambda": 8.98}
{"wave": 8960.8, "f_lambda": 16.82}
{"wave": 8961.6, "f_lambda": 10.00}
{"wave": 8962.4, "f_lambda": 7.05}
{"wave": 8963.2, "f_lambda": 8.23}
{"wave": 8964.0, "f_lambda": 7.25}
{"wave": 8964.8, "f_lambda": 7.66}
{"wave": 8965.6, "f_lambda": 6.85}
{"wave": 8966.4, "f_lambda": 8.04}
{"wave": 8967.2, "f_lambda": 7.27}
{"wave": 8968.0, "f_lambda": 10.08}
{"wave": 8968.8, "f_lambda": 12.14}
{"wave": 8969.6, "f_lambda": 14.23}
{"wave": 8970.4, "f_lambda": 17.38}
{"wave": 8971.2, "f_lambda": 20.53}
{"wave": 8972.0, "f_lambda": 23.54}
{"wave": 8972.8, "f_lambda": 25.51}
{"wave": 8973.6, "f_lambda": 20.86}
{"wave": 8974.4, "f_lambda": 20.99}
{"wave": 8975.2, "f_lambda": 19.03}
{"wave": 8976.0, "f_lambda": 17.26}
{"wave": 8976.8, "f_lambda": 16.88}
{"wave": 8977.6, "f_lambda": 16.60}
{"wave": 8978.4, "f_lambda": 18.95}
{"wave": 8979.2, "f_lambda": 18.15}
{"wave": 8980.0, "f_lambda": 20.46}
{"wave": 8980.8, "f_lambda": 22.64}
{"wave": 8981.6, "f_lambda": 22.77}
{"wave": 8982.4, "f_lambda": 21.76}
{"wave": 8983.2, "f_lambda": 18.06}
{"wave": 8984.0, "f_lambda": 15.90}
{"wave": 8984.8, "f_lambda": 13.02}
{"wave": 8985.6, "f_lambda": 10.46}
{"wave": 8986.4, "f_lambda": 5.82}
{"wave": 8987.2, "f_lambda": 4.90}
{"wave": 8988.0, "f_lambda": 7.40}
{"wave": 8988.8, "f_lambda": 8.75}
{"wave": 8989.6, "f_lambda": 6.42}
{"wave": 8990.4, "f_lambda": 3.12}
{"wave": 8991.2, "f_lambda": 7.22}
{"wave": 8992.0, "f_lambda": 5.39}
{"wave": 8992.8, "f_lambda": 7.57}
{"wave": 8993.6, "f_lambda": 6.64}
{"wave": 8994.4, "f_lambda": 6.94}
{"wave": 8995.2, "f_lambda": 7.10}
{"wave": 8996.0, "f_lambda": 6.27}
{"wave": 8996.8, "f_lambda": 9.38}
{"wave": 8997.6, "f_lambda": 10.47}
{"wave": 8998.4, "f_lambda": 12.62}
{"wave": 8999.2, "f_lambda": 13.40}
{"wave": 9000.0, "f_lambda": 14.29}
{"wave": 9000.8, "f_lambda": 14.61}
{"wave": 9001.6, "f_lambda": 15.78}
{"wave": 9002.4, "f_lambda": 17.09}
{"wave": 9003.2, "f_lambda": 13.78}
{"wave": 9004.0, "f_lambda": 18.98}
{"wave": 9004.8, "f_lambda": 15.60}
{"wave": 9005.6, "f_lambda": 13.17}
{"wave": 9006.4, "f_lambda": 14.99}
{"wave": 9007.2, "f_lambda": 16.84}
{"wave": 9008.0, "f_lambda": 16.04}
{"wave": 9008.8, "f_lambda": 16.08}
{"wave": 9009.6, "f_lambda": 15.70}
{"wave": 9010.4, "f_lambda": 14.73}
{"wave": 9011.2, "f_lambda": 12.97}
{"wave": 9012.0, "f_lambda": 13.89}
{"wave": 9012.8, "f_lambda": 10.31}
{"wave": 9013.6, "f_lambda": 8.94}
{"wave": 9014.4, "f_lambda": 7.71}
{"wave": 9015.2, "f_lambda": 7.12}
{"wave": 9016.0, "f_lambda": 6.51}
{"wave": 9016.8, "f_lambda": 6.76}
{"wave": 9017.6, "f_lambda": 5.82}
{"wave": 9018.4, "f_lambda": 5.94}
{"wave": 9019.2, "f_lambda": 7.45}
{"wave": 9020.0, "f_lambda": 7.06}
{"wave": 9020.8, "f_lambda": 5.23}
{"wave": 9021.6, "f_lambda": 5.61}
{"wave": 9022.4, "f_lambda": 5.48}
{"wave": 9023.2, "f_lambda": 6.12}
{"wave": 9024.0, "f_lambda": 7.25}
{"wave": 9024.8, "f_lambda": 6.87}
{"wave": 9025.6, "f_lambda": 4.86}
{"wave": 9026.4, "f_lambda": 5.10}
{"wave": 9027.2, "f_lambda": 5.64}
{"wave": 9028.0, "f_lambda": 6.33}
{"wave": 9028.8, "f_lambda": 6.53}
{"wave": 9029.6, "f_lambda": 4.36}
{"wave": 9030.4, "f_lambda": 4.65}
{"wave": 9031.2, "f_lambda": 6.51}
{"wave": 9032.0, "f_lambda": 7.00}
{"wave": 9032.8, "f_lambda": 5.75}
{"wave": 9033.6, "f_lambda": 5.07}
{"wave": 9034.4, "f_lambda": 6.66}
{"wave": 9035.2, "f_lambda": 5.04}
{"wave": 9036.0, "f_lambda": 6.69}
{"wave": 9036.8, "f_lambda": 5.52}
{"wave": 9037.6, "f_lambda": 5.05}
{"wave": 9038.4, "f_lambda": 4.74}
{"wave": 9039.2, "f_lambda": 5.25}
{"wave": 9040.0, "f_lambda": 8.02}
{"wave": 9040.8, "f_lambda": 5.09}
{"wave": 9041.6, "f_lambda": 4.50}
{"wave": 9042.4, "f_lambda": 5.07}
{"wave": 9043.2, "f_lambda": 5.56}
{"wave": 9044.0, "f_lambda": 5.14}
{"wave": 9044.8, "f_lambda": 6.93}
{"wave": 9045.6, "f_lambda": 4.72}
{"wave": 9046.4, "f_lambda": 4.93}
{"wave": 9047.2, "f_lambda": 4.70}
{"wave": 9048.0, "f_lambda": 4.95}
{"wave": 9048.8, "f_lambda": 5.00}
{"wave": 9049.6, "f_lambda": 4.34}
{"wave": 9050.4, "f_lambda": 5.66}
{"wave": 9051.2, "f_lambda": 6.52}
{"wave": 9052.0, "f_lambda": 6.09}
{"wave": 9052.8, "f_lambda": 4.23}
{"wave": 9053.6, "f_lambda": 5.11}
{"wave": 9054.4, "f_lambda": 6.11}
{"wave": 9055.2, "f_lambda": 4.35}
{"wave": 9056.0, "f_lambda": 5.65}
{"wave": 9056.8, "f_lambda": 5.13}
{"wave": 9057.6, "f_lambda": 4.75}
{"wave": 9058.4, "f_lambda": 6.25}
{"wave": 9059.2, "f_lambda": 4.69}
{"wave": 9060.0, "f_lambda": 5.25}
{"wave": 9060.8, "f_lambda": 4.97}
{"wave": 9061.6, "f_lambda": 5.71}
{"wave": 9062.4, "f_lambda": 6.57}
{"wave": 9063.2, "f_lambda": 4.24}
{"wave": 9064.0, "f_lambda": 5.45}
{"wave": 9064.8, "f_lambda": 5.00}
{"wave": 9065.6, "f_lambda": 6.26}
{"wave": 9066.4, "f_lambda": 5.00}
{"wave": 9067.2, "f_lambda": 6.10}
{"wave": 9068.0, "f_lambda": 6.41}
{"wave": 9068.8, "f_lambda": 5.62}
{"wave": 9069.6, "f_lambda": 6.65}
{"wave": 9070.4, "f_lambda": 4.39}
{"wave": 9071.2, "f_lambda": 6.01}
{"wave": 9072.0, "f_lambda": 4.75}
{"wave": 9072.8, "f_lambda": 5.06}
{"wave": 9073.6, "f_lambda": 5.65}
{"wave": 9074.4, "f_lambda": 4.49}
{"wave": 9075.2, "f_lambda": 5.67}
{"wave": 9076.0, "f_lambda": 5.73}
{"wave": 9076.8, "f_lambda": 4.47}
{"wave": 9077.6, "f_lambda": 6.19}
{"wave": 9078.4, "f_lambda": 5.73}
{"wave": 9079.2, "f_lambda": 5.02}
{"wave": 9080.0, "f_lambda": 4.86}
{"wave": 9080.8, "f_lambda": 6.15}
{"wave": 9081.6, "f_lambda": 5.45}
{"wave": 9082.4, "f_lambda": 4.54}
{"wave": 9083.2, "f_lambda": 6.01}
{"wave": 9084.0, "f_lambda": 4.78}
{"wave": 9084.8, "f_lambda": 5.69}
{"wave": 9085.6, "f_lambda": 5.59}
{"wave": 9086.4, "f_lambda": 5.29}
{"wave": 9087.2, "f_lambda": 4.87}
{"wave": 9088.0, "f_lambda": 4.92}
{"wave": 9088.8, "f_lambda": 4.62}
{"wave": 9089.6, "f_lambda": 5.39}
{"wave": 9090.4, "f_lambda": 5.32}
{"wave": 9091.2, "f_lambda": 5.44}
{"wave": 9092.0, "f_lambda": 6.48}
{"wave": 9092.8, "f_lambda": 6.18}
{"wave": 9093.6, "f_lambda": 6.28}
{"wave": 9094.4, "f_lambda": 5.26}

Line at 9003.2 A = [N II] 6583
